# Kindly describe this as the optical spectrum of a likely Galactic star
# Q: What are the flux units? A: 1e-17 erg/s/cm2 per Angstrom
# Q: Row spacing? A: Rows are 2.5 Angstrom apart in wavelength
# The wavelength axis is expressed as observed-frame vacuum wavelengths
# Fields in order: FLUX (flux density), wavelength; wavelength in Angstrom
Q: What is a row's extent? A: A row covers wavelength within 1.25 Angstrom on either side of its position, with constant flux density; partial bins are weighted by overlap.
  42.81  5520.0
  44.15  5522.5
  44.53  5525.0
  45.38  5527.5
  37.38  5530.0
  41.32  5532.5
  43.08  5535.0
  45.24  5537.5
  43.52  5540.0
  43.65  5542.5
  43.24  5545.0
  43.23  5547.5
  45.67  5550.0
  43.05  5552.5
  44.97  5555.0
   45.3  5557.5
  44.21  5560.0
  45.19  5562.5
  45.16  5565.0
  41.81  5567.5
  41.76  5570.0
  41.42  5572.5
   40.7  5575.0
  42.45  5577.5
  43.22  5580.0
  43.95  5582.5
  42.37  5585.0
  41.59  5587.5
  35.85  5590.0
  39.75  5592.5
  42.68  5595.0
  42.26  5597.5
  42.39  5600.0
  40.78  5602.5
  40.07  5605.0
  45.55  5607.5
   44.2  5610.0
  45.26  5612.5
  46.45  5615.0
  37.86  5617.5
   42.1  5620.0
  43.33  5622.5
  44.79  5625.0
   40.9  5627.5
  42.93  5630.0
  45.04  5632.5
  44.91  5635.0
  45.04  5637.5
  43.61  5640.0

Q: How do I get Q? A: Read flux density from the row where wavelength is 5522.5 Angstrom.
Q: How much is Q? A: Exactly 44.15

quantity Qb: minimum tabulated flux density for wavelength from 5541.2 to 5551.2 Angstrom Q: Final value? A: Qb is 43.23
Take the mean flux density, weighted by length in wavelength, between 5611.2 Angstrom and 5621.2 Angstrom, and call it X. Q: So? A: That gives 42.9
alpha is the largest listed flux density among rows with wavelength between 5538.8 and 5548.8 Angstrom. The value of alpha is 43.65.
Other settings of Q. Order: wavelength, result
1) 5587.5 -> 41.59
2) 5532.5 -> 41.32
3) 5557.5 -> 45.3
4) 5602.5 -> 40.78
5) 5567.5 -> 41.81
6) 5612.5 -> 45.26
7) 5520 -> 42.81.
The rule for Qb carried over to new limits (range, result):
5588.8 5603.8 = 35.85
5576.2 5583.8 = 42.45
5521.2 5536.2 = 37.38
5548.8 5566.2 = 43.05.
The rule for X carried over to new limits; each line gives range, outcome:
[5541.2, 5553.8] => 43.8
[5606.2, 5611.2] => 44.8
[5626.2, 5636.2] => 43.4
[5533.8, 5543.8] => 43.9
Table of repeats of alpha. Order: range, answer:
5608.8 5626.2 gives 46.45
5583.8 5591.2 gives 42.37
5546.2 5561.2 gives 45.67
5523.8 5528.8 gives 45.38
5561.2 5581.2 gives 45.19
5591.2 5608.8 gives 45.55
